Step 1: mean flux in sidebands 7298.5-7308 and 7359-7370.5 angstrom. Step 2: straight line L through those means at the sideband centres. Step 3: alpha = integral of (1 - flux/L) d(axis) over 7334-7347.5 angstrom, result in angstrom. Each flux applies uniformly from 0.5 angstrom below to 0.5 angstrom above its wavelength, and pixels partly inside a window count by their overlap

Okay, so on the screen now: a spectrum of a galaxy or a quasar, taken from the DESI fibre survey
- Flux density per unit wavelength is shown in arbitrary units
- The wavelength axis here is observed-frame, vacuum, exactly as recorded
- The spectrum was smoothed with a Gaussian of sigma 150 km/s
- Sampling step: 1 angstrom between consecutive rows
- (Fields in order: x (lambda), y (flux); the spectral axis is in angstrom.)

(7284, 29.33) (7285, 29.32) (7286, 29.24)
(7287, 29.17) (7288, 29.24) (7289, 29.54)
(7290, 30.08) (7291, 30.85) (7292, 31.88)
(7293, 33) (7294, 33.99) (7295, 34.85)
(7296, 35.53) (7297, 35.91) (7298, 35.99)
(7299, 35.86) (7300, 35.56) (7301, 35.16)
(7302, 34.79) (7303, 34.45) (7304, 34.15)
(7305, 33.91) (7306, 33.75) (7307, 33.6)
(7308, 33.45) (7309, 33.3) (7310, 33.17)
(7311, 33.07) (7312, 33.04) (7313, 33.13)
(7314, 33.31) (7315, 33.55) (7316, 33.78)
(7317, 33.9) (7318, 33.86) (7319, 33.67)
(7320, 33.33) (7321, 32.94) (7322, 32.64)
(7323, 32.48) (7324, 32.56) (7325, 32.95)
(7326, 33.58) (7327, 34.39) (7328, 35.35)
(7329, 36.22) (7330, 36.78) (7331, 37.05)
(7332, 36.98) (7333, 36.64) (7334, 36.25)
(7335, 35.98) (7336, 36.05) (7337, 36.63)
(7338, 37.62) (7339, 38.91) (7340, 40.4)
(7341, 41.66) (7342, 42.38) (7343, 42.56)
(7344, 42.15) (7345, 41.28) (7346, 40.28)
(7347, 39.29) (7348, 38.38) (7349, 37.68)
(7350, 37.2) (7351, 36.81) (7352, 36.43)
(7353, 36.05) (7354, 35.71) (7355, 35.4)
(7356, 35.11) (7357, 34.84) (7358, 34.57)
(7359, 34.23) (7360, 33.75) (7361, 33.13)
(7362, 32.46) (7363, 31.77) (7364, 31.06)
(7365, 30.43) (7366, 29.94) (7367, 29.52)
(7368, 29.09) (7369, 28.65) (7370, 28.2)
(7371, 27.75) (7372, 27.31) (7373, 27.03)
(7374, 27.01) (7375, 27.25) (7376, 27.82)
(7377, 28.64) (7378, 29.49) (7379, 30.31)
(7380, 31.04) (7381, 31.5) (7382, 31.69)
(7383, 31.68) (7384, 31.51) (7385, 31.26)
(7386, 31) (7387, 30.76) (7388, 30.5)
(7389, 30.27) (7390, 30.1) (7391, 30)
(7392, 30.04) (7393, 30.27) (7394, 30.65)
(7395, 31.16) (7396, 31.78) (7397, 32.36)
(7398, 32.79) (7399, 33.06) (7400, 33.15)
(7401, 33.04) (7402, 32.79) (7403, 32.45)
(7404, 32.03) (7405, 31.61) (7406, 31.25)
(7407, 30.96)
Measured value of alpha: -3.0 angstrom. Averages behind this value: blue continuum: 34.5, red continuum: 30.9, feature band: 39.5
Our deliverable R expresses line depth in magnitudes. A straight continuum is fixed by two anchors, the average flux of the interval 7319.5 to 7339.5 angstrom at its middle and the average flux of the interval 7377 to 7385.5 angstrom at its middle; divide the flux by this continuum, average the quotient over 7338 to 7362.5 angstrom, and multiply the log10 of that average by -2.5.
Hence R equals -0.12 mag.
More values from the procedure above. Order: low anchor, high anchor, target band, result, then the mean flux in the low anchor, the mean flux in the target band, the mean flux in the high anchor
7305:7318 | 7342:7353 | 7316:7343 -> 0.01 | 33.5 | 35.9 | 39.2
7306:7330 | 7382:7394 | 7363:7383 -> 0.07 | 33.6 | 29.3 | 30.7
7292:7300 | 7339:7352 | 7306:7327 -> 0.11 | 34.9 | 33.3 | 39.8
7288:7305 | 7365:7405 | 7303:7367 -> -0.10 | 33.7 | 35.3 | 30.4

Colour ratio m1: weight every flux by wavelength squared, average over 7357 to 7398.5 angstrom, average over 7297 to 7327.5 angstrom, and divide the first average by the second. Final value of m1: 0.92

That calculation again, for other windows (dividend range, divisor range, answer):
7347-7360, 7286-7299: 1.13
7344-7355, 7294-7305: 1.10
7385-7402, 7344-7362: 0.87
